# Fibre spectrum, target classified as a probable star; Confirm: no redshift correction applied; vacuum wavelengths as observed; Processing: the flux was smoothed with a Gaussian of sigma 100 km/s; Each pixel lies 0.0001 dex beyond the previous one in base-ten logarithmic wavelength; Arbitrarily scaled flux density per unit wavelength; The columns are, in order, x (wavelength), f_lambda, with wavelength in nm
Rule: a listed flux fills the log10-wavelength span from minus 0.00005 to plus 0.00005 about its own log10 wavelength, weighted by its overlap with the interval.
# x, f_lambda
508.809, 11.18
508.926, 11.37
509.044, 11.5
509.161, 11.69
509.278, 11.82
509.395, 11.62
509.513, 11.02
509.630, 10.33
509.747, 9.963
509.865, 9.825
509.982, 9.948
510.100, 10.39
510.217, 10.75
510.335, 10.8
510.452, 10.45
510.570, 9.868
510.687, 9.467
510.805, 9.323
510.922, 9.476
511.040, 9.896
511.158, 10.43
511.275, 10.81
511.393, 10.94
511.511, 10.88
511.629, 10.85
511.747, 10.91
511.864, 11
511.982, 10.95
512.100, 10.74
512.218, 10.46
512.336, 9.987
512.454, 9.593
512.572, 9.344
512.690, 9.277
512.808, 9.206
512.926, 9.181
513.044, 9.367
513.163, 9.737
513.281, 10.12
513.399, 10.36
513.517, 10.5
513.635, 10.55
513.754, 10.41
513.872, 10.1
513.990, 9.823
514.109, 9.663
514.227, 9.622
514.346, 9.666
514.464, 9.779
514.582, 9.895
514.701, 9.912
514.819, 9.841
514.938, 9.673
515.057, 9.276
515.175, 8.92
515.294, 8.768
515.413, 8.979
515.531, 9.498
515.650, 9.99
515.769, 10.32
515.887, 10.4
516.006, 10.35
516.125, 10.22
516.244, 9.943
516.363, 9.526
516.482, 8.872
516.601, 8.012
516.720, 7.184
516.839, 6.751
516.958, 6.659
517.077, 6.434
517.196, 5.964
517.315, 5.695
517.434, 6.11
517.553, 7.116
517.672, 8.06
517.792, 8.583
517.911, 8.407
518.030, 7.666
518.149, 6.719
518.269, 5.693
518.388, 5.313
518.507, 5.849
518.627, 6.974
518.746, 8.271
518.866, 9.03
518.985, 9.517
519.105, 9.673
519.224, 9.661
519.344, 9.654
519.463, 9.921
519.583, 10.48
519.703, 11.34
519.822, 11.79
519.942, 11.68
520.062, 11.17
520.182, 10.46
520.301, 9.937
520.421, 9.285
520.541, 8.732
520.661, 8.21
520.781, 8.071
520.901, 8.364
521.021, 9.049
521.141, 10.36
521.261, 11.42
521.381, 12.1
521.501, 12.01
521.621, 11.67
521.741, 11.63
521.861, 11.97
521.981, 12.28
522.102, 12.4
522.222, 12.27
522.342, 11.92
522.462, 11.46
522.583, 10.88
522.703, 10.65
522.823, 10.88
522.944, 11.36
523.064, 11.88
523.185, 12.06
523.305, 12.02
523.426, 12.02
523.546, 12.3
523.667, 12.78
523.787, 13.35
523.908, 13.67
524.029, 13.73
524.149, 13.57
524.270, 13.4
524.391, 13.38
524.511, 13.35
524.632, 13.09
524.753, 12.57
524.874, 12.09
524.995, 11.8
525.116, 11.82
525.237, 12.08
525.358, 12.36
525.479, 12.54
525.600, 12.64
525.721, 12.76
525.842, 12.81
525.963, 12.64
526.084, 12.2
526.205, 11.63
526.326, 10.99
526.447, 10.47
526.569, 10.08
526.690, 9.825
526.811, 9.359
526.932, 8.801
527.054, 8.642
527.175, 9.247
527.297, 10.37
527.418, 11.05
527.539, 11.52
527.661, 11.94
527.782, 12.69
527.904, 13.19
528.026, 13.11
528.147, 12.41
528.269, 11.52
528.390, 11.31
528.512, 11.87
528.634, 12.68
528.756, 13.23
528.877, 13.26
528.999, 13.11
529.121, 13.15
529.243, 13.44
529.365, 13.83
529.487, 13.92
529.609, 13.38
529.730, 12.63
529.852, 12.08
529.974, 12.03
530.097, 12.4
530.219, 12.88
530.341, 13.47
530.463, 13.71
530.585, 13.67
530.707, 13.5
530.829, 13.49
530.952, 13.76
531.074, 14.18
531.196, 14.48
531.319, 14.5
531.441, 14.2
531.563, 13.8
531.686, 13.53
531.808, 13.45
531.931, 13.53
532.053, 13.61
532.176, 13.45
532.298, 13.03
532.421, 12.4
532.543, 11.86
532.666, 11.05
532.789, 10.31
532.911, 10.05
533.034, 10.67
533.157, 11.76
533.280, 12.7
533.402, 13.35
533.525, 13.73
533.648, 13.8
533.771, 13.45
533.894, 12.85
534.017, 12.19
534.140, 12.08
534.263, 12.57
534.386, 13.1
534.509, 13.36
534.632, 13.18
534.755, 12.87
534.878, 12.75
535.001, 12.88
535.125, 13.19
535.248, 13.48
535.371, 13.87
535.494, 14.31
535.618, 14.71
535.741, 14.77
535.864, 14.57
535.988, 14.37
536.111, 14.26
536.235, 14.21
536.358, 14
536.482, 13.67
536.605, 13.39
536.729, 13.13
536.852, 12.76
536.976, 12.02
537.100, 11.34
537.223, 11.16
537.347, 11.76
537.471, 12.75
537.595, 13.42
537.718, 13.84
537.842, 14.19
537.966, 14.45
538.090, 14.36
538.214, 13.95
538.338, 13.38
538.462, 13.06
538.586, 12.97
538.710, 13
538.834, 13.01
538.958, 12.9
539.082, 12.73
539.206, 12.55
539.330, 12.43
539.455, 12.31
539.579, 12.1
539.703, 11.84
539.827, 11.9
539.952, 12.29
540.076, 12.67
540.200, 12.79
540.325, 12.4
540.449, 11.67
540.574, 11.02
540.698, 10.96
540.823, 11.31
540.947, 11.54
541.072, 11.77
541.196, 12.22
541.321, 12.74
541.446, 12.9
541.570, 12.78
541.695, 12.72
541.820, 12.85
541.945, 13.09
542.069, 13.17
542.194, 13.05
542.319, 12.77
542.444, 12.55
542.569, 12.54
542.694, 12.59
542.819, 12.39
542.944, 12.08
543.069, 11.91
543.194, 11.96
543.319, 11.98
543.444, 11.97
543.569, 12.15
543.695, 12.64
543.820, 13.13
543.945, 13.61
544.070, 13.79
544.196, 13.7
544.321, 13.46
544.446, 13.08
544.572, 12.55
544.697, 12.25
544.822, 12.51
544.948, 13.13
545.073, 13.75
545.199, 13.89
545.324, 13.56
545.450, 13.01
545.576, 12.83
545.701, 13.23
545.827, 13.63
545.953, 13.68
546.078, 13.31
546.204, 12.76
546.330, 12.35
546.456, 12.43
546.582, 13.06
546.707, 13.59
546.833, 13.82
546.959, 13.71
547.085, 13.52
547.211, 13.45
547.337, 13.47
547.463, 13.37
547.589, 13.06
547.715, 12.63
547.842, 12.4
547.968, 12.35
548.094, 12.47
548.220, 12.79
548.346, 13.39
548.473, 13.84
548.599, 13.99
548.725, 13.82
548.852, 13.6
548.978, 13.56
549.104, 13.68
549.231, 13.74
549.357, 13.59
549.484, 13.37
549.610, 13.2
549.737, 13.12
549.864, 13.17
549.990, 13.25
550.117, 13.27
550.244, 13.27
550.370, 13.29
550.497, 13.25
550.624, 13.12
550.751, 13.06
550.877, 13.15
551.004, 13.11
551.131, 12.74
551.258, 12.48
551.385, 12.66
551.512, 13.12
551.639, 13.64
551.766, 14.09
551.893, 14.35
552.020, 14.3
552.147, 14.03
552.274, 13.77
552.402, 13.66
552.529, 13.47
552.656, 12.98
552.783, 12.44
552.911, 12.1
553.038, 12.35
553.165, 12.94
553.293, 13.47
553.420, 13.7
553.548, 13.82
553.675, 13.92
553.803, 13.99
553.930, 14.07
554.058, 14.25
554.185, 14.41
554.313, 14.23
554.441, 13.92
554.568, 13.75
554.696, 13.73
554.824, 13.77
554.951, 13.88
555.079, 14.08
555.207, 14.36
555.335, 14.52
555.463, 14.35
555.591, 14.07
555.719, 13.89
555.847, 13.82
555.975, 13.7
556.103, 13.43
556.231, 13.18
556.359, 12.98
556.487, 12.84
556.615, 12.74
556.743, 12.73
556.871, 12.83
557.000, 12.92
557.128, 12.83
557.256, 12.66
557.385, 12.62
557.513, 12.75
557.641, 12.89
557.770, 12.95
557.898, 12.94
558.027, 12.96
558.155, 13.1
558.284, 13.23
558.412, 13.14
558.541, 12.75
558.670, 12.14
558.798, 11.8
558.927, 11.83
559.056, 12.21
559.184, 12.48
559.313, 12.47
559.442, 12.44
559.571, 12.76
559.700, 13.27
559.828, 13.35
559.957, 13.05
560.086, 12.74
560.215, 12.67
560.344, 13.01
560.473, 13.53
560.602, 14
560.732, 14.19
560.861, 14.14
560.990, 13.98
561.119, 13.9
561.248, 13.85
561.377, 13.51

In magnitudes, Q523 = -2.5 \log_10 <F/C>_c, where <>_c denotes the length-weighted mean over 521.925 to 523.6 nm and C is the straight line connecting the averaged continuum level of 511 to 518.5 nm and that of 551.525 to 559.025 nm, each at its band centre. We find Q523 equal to -0.17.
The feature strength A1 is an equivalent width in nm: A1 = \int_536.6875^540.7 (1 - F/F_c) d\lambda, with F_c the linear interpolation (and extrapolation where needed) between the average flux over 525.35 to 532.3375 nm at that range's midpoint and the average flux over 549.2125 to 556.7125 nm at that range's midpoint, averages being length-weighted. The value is 0.07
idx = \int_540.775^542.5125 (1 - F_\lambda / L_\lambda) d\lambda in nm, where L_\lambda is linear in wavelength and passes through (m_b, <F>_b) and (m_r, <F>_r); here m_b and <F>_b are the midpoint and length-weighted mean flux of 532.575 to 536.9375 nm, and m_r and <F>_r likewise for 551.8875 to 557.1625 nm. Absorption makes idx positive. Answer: 0.09 nm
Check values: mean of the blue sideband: 13.1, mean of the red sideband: 13.6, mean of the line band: 12.5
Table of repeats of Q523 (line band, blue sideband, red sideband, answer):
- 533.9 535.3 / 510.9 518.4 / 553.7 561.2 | -0.16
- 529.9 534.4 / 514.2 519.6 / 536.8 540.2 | -0.13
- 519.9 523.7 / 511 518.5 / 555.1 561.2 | -0.13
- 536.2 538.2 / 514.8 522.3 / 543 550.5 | -0.12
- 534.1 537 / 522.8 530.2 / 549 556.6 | -0.07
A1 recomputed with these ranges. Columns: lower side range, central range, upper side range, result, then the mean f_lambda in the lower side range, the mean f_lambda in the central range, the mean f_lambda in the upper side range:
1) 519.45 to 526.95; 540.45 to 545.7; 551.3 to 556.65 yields 0.11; 11.5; 12.6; 13.6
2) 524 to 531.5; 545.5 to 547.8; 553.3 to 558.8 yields -0.02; 12.4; 13.2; 13.4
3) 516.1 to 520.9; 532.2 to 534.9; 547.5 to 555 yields -0.43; 8.45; 12.4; 13.4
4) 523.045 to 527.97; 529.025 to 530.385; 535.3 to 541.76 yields -0.09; 11.9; 13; 12.9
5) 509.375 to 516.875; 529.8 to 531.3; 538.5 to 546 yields -0.23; 9.9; 13.3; 12.6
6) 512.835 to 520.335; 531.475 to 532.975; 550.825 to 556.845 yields -0.22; 9.03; 12.5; 13.5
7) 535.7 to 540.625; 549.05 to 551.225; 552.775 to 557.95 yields 0.01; 13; 13.2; 13.4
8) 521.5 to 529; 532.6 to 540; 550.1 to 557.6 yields -0.26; 11.9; 13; 13.4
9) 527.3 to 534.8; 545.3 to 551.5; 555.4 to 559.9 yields -0.15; 12.8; 13.2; 12.9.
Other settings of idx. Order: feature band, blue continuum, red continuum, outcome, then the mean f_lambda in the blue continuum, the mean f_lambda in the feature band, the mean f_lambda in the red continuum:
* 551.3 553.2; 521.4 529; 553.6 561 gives -0.04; 11.9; 13.3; 13.3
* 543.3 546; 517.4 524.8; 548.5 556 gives -0.06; 10.5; 13.1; 13.6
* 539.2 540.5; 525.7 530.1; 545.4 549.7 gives 0.05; 11.9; 12.3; 13.3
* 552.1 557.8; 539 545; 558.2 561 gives -0.29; 12.5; 13.5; 12.9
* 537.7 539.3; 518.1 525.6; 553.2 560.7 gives -0.18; 10.9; 13.4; 13.3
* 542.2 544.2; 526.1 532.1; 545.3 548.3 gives 0.06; 12.4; 12.6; 13.1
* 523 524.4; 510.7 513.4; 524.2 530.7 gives -0.14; 10.1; 12.8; 12.2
